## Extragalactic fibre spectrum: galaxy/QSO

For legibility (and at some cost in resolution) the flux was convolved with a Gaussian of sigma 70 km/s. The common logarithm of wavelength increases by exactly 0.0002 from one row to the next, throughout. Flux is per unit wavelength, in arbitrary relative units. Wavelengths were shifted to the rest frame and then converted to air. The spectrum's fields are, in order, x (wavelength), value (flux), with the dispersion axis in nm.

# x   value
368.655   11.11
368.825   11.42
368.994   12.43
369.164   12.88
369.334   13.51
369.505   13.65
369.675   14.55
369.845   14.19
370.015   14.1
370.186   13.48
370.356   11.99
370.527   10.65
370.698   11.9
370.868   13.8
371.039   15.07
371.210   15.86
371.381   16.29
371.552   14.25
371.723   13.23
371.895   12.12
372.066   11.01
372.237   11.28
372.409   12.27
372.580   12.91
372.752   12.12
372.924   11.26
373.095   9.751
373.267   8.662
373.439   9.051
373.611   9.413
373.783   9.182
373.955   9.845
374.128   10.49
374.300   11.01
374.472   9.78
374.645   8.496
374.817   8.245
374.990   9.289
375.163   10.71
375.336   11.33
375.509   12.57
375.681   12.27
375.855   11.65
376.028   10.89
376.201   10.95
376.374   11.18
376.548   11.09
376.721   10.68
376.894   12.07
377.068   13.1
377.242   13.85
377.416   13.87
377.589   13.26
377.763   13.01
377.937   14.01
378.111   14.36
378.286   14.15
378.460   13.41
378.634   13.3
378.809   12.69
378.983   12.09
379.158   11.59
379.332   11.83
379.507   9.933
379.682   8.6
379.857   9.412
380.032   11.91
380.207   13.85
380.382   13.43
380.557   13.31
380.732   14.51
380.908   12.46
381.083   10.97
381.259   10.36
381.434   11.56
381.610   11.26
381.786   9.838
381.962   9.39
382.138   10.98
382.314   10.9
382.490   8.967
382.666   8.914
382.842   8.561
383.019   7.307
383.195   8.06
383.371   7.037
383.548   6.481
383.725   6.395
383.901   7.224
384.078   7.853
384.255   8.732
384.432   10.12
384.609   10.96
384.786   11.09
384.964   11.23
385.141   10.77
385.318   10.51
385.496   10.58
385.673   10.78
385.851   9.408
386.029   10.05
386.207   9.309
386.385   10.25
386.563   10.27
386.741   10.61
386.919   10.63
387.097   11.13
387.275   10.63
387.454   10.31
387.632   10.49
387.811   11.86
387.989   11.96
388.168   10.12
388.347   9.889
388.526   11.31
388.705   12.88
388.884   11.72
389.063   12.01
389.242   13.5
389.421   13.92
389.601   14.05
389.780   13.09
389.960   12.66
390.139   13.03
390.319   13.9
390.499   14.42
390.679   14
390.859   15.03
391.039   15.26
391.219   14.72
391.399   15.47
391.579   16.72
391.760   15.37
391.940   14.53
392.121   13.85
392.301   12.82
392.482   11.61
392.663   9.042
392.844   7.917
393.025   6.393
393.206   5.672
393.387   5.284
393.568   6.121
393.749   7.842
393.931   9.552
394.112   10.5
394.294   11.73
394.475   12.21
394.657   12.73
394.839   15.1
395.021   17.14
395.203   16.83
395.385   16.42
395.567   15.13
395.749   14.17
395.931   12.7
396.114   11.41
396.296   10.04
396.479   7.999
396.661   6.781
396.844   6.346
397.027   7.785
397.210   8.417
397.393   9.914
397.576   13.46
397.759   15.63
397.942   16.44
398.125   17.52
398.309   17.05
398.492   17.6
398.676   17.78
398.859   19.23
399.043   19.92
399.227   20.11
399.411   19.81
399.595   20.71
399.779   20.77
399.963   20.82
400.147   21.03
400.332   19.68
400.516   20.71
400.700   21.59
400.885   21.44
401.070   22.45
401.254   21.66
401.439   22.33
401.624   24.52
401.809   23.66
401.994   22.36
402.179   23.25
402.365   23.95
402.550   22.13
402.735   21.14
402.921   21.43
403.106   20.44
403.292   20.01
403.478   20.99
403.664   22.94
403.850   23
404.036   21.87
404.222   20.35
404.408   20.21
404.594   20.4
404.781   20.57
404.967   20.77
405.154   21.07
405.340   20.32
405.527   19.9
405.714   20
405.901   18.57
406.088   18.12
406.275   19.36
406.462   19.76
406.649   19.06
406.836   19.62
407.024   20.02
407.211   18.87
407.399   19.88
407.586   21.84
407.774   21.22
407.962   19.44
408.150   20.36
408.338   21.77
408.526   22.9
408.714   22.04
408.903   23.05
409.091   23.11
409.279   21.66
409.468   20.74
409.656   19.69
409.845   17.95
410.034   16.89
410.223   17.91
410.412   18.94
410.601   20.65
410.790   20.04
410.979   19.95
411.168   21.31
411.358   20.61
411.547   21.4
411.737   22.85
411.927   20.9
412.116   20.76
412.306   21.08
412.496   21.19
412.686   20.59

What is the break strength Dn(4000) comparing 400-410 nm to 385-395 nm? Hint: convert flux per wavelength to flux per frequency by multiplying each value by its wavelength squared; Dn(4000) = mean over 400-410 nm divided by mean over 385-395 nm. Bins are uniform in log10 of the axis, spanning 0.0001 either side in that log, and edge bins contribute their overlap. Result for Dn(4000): 2.0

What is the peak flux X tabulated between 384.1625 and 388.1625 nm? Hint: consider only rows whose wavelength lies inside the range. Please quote 11.96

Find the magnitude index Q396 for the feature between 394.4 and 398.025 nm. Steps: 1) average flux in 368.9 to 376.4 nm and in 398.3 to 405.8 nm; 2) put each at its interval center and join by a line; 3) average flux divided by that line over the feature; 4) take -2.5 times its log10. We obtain 0.48 mag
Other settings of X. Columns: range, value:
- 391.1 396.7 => 17.14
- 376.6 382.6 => 14.51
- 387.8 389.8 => 14.05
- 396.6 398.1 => 16.44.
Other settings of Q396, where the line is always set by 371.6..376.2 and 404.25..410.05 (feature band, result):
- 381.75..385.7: 0.42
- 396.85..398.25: 0.38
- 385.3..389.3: 0.32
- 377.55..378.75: -0.14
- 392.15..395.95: 0.42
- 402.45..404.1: -0.12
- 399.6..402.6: -0.18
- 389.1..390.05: 0.14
